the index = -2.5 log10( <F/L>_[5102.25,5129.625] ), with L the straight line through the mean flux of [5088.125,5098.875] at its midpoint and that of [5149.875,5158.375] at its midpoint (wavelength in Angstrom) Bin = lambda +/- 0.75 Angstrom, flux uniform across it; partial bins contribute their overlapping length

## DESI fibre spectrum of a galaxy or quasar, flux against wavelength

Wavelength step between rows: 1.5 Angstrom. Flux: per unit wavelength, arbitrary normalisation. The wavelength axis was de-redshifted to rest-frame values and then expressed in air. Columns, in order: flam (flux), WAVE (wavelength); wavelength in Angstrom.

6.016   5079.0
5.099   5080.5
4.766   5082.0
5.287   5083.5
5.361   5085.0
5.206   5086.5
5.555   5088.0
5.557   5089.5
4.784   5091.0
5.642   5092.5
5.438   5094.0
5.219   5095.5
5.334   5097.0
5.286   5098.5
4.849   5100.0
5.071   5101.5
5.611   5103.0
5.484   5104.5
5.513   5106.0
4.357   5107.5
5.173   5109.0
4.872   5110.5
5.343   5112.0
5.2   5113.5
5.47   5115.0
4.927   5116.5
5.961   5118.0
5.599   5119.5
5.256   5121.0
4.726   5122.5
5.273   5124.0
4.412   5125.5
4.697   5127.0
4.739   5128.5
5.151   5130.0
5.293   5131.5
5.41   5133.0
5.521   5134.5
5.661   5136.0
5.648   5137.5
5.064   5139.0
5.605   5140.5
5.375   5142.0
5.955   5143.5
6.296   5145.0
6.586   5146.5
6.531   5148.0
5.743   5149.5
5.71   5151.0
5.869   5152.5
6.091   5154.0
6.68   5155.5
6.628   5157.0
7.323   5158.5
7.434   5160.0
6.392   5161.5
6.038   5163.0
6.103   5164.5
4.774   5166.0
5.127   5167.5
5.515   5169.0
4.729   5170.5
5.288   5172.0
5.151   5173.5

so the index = 0.11 mag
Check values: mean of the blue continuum 5.34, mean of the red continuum 6.26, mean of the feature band 5.15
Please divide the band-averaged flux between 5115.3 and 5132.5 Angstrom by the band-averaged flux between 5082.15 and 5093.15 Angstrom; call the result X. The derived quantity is 1.0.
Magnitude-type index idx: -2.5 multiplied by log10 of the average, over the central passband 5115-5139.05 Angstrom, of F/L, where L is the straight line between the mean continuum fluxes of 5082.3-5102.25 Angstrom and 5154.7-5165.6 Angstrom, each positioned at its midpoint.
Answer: 0.14 mag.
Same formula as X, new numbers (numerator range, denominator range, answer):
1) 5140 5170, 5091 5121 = 1.15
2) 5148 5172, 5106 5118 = 1.17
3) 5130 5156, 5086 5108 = 1.10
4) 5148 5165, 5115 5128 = 1.25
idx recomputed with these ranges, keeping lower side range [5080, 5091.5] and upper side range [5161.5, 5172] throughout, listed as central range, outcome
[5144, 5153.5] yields -0.14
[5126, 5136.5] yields 0.03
